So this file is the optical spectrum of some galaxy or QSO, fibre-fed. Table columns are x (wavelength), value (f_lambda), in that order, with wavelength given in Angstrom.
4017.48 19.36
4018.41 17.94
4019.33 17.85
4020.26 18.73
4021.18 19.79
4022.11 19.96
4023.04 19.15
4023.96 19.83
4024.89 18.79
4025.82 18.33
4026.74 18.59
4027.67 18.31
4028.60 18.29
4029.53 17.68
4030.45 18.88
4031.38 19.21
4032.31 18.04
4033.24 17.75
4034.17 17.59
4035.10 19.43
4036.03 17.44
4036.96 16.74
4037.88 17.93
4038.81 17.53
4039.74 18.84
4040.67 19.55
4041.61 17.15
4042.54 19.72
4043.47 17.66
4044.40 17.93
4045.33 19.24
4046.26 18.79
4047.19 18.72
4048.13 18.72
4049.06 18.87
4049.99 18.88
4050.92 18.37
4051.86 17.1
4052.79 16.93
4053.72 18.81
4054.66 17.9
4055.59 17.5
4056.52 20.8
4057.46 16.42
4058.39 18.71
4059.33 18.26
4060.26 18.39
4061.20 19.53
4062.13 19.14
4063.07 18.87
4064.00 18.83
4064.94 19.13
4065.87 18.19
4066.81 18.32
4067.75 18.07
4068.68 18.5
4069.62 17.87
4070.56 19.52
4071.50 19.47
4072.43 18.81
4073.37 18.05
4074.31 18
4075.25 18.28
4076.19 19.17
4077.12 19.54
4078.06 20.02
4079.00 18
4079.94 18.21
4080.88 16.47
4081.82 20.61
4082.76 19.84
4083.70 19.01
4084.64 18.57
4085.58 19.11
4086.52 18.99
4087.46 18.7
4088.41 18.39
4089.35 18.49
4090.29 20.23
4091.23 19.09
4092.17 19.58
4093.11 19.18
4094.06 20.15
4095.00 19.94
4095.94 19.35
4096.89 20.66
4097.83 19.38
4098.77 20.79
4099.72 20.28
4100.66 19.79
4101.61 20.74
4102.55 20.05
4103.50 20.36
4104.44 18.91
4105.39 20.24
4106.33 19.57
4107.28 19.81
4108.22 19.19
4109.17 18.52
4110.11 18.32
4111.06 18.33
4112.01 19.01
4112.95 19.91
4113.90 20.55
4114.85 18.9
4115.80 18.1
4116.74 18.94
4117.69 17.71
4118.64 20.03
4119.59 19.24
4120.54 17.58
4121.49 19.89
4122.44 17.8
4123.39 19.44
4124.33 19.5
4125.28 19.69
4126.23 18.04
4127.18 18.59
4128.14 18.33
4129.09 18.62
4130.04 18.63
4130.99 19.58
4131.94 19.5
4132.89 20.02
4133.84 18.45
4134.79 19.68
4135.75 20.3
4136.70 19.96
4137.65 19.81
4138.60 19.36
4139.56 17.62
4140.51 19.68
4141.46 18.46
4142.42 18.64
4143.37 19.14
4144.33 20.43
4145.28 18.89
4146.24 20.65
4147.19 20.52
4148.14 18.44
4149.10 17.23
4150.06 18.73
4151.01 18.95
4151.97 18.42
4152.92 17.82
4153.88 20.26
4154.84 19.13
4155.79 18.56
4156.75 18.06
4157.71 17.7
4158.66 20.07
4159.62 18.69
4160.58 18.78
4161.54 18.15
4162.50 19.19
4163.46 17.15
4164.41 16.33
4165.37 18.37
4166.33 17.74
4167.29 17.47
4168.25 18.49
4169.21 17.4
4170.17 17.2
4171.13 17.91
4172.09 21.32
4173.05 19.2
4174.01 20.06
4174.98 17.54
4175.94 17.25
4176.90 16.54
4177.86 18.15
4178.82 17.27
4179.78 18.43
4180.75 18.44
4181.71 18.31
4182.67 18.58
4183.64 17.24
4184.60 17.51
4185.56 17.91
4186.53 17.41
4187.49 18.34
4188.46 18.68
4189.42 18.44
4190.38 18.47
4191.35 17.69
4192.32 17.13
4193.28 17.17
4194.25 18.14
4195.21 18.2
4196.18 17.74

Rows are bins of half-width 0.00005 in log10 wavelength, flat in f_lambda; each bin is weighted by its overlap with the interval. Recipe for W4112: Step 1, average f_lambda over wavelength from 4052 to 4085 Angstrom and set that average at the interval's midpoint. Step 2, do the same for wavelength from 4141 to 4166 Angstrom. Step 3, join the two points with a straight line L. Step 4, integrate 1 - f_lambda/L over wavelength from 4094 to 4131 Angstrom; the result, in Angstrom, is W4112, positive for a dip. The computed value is -1.26 Angstrom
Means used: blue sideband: 18.6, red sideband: 18.7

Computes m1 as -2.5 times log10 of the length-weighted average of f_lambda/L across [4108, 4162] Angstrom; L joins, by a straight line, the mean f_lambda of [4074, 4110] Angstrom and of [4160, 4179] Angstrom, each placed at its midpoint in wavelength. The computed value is -0.020 mag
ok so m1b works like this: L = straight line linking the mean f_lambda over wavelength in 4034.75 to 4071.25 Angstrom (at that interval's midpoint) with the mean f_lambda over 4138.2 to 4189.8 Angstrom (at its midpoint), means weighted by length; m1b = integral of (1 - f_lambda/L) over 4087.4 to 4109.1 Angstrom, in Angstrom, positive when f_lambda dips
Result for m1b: -1.5 Angstrom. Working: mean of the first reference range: 18.4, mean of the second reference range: 18.4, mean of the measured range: 19.7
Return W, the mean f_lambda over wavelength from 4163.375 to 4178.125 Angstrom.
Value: 18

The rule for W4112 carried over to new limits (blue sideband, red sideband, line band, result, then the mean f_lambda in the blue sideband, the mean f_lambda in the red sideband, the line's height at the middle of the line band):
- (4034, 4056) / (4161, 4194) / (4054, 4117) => -3.13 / 18.2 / 18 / 18.2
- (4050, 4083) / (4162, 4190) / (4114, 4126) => -0.40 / 18.6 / 18.1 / 18.3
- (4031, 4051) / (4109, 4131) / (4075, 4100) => -0.80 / 18.4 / 18.9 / 18.7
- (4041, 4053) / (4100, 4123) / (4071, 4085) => -0.02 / 18.3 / 19.2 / 18.8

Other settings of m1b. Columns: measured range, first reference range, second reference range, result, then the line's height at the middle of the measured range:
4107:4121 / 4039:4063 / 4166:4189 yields -0.5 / 18.3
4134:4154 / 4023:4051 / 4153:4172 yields -0.9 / 18.3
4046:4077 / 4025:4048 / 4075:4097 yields 0.3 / 18.7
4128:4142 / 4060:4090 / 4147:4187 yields -0.6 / 18.4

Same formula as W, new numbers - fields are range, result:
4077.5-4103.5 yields 19.4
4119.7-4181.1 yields 18.7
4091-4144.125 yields 19.3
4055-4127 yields 19.1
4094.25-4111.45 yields 19.7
